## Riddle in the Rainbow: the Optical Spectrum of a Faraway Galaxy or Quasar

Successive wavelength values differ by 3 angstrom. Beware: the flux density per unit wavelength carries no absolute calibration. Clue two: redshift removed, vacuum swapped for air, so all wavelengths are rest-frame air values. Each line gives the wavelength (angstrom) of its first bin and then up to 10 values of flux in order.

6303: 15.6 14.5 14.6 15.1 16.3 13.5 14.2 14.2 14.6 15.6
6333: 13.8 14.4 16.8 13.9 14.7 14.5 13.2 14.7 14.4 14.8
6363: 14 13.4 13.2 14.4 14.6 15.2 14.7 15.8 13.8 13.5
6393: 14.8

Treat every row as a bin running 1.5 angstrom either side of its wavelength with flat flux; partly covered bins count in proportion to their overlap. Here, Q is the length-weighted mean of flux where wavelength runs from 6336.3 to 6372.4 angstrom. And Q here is 14.3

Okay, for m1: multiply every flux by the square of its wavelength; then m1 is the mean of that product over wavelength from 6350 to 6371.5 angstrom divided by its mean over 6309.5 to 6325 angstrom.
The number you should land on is 0.97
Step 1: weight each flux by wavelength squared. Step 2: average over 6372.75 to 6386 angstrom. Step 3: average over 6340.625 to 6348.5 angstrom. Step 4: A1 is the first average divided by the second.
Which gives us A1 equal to 1.06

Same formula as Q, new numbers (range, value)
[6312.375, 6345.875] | 14.7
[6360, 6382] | 14.2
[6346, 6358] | 14.2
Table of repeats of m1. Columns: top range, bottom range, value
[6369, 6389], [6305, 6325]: 1.02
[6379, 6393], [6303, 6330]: 1.01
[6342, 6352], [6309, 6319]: 0.95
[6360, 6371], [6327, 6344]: 0.93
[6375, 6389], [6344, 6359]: 1.04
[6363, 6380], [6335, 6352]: 0.98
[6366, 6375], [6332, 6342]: 0.94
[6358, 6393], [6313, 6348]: 0.99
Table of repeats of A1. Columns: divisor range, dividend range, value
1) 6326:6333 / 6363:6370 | 0.92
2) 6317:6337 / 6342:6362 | 1.01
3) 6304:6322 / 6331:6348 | 1.01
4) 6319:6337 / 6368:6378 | 1.00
